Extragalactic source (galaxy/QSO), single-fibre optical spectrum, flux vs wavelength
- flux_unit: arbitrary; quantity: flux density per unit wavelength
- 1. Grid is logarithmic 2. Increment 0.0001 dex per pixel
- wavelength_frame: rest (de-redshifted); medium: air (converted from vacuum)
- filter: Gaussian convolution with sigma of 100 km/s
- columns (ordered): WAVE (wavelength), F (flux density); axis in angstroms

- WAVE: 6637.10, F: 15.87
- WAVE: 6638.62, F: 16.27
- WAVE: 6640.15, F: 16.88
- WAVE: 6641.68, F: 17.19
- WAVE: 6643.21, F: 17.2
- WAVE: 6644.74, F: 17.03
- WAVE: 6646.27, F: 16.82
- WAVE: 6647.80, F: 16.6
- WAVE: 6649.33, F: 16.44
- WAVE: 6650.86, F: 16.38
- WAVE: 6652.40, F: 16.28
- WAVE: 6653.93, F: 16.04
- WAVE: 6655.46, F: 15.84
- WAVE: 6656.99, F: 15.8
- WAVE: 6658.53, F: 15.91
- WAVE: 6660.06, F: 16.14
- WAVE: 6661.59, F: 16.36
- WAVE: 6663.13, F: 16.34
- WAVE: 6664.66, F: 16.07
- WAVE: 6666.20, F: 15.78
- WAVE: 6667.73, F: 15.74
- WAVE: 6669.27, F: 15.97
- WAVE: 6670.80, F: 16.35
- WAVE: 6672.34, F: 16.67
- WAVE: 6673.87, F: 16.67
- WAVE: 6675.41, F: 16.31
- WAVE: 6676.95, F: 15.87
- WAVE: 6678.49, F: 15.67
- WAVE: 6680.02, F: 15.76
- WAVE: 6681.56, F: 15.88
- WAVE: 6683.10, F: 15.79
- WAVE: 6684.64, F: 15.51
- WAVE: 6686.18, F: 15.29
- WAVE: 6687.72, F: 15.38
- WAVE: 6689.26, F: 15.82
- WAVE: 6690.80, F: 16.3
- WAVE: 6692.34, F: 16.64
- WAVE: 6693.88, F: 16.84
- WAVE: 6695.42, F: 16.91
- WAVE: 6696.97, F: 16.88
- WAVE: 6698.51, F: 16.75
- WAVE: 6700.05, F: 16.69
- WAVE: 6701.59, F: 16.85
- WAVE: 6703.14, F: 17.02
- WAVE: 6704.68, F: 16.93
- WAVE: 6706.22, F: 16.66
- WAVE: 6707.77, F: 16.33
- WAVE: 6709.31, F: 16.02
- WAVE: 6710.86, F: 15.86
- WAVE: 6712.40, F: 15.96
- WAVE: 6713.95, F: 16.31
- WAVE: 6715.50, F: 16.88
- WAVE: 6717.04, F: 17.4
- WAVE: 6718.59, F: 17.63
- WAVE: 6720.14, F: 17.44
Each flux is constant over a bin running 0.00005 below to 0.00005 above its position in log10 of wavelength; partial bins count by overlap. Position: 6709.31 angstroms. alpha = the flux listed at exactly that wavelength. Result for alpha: 16.02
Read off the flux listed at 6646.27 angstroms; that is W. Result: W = 16.82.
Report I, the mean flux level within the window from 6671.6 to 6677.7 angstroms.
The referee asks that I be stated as 16.4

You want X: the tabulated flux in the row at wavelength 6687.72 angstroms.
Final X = 15.38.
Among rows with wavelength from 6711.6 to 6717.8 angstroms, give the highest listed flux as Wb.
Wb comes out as 17.4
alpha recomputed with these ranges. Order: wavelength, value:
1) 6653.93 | 16.04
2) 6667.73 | 15.74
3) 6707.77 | 16.33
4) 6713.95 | 16.31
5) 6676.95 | 15.87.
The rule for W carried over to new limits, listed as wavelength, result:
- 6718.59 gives 17.63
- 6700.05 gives 16.69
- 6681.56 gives 15.88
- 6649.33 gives 16.44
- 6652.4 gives 16.28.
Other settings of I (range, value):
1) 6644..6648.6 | 16.8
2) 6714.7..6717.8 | 17.1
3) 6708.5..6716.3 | 16.2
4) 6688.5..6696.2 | 16.5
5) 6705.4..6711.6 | 16.2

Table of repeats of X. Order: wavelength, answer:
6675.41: 16.31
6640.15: 16.88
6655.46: 15.84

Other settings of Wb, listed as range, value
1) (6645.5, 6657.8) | 16.82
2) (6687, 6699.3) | 16.91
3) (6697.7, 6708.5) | 17.02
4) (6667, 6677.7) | 16.67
